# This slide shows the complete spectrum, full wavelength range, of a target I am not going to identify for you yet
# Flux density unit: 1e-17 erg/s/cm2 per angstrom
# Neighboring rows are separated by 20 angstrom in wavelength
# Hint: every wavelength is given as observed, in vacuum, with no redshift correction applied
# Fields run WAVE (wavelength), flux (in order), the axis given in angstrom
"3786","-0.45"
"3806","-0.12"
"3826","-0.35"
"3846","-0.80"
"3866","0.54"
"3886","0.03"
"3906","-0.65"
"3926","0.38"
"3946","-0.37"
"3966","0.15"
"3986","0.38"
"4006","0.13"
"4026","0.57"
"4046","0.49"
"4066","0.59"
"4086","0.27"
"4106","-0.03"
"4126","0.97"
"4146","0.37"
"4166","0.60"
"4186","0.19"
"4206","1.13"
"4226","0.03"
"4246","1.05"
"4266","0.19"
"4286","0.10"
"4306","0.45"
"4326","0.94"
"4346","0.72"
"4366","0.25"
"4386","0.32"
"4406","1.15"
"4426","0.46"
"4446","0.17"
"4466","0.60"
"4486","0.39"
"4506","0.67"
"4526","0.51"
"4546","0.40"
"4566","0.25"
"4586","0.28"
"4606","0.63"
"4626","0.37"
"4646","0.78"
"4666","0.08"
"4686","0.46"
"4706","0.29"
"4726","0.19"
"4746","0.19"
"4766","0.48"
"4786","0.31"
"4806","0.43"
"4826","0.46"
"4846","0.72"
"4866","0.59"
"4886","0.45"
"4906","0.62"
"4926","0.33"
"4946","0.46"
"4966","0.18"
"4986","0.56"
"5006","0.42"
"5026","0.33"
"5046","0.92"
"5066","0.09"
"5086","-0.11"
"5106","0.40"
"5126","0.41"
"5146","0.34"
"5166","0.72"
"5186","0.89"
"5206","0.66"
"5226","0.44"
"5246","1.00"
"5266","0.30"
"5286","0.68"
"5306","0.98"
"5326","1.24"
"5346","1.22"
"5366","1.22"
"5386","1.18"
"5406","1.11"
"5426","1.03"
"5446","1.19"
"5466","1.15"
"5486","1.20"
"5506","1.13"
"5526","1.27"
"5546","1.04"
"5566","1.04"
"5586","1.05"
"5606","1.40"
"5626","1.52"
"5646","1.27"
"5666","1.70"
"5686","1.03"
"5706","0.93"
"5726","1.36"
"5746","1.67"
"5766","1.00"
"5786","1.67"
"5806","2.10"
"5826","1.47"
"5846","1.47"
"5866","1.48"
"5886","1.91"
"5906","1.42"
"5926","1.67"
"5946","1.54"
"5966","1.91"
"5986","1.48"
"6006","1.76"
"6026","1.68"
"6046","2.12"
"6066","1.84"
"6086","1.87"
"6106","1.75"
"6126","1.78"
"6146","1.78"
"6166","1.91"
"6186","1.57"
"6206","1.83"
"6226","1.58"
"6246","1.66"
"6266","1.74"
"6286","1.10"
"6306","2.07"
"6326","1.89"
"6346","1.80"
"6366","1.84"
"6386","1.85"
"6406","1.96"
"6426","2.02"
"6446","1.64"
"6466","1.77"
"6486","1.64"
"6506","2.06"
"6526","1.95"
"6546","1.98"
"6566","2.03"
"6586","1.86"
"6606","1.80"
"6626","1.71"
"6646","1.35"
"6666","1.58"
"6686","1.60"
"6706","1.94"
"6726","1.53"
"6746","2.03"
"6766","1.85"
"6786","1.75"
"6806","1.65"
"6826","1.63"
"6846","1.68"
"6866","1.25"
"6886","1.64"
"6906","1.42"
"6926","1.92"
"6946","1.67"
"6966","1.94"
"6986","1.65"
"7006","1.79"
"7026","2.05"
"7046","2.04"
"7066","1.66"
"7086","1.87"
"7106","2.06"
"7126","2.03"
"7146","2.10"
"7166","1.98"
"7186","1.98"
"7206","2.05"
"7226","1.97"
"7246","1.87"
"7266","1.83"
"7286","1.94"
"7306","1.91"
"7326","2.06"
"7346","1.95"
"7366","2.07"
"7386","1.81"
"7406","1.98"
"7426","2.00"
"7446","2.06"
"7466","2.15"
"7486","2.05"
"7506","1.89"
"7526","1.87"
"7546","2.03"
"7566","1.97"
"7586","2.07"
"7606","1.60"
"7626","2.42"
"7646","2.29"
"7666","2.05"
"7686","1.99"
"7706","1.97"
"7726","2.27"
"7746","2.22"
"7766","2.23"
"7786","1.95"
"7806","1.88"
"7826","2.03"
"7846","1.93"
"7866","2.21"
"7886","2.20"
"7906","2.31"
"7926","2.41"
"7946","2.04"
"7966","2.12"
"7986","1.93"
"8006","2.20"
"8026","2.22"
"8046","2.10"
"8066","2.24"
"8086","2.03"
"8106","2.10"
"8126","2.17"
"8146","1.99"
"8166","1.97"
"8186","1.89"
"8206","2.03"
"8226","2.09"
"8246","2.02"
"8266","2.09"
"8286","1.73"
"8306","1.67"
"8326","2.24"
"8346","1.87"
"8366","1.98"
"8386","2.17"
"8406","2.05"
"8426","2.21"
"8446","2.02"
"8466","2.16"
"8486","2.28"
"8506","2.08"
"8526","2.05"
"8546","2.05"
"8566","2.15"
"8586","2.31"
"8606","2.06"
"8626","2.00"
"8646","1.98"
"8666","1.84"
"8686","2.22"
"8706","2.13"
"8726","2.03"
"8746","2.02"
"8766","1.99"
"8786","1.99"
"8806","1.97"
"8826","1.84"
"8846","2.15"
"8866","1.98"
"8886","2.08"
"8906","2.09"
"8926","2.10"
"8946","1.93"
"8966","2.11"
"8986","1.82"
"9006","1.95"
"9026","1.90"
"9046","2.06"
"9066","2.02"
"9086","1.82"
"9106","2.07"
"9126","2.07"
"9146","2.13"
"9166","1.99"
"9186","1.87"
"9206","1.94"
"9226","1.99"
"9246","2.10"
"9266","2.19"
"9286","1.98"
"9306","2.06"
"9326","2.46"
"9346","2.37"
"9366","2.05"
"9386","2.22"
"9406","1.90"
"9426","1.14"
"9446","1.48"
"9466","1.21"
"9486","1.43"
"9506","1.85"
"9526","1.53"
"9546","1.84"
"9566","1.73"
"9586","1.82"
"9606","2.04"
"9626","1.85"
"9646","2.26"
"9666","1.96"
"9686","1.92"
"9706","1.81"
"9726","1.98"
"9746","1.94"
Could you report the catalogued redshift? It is 0.326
